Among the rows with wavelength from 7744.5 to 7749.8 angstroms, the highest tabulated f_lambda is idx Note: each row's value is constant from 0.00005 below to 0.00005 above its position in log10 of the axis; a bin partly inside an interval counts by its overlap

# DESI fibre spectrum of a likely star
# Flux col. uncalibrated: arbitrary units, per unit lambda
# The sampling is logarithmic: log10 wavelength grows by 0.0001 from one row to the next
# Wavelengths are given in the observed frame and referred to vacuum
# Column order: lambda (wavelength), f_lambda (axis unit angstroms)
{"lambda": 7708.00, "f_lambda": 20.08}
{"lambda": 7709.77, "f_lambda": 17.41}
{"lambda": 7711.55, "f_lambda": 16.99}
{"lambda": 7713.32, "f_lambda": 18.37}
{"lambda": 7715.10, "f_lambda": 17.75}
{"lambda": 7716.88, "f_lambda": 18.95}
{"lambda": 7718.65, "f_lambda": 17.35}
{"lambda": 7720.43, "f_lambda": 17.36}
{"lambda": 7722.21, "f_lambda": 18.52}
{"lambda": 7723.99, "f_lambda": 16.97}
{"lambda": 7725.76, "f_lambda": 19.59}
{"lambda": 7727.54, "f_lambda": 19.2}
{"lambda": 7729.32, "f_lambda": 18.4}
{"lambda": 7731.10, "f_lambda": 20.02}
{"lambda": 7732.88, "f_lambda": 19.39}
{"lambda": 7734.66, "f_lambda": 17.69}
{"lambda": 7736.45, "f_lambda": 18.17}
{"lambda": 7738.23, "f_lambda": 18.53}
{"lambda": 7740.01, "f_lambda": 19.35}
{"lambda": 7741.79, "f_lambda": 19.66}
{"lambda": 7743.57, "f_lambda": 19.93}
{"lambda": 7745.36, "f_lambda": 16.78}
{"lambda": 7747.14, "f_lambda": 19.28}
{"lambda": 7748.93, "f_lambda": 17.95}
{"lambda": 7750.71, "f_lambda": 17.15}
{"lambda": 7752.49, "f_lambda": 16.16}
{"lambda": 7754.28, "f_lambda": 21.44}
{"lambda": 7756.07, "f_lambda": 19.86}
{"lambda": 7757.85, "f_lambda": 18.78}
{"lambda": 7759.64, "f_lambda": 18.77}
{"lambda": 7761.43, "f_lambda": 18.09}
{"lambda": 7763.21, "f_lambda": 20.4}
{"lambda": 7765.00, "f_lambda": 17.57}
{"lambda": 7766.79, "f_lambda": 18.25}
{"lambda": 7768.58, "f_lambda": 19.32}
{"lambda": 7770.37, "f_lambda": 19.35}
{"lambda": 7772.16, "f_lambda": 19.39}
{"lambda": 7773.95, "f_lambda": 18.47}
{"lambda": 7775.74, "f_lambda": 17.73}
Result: 19.28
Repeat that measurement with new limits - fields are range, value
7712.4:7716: 18.37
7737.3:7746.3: 19.93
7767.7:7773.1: 19.39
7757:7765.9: 20.4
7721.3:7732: 20.02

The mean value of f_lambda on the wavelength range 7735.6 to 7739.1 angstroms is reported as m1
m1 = 18.4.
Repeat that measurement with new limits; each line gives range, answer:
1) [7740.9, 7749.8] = 18.7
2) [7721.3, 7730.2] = 18.5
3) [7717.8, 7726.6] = 18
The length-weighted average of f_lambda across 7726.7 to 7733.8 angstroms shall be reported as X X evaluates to 19.2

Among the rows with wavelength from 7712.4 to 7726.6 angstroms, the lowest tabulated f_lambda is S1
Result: 16.97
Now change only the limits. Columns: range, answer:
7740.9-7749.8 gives 16.78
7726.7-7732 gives 18.4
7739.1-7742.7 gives 19.35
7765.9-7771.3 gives 18.25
